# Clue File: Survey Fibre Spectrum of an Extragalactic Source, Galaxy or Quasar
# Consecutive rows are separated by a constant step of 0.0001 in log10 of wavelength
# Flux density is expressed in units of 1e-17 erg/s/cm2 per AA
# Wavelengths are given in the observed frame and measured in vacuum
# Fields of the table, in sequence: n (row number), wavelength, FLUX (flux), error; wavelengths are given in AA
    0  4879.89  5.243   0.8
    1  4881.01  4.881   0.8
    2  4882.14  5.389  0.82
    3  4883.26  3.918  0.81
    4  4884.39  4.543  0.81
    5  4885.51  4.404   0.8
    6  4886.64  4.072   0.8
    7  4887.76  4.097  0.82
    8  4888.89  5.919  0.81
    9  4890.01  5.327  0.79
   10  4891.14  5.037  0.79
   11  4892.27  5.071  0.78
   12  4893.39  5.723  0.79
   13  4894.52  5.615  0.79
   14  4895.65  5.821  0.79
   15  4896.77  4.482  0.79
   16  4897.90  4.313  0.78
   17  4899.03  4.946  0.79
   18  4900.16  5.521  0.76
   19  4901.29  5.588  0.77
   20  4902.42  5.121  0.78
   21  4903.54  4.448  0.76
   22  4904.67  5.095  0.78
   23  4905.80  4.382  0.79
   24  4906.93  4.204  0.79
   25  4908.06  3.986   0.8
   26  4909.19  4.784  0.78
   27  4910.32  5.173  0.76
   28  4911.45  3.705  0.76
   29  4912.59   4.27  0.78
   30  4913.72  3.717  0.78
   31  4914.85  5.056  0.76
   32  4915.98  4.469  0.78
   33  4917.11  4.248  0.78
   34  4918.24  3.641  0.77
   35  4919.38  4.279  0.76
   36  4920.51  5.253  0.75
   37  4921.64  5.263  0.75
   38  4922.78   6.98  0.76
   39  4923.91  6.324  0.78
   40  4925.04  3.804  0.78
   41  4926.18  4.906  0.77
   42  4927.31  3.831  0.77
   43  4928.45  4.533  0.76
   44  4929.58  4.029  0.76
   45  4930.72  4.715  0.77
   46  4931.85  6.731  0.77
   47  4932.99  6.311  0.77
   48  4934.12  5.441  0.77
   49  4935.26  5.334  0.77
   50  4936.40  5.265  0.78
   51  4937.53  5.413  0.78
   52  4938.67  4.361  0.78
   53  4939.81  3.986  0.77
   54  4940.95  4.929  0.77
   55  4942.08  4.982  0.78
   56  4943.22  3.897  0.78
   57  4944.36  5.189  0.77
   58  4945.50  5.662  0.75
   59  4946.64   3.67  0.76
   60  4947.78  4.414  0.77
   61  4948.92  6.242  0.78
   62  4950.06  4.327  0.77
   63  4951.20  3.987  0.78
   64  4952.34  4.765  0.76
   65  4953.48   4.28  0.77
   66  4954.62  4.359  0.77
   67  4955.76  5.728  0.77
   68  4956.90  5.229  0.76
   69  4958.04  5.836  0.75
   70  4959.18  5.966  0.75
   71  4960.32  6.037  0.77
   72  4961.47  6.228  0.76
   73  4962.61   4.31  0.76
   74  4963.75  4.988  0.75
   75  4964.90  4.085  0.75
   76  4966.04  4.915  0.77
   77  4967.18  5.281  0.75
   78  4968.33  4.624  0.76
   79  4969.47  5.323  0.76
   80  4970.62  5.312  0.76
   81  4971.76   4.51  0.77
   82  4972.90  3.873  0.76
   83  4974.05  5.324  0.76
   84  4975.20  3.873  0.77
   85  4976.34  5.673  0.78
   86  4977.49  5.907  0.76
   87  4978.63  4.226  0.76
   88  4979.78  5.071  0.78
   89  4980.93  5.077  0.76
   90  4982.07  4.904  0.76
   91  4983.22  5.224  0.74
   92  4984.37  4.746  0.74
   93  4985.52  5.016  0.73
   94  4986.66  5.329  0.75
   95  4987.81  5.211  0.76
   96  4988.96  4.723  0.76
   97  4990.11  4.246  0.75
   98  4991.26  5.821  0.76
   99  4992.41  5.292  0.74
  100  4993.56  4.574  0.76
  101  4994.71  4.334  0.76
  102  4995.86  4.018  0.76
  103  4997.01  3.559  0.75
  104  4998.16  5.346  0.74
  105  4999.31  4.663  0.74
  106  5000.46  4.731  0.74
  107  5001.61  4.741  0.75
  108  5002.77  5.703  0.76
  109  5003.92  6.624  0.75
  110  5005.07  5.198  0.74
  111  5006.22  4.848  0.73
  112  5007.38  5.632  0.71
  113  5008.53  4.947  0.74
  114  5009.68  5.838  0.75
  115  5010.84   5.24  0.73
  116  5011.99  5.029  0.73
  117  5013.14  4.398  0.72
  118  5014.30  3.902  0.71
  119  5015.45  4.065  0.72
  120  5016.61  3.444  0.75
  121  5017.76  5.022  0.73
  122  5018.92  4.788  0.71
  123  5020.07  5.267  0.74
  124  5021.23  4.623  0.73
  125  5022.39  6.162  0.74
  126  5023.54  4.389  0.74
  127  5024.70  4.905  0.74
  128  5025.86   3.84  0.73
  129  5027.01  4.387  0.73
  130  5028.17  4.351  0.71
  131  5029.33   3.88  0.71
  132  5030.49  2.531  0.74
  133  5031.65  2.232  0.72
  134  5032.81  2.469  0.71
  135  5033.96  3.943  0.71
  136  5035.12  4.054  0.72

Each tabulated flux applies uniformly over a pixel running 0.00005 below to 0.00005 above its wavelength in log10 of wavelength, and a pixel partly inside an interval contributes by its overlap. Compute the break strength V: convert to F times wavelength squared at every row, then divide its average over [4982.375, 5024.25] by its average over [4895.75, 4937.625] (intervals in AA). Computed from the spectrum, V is 1.0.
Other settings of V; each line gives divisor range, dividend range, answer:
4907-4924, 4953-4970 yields 1.12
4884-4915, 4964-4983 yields 1.05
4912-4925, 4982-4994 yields 1.07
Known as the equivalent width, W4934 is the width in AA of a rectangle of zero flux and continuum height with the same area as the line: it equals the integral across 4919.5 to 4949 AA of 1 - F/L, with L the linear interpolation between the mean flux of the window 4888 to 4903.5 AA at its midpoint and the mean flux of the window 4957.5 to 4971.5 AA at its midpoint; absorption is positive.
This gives 1.11 AA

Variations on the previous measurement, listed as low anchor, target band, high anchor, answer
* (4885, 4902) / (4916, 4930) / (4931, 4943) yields 1.1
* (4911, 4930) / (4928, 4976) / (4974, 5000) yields -2.3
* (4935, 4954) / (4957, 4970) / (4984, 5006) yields -1.1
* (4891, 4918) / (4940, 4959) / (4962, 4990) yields 0.0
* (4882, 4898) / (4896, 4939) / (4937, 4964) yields 0.7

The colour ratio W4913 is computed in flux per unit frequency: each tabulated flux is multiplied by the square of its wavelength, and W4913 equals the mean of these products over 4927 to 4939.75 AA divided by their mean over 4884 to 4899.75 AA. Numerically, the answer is 1.0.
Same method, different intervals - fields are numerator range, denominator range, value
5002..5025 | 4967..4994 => 1.02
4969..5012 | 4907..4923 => 1.13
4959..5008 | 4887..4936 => 1.05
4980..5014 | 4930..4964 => 1.00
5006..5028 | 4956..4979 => 0.95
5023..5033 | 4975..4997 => 0.77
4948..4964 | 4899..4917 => 1.13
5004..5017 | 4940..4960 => 1.02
